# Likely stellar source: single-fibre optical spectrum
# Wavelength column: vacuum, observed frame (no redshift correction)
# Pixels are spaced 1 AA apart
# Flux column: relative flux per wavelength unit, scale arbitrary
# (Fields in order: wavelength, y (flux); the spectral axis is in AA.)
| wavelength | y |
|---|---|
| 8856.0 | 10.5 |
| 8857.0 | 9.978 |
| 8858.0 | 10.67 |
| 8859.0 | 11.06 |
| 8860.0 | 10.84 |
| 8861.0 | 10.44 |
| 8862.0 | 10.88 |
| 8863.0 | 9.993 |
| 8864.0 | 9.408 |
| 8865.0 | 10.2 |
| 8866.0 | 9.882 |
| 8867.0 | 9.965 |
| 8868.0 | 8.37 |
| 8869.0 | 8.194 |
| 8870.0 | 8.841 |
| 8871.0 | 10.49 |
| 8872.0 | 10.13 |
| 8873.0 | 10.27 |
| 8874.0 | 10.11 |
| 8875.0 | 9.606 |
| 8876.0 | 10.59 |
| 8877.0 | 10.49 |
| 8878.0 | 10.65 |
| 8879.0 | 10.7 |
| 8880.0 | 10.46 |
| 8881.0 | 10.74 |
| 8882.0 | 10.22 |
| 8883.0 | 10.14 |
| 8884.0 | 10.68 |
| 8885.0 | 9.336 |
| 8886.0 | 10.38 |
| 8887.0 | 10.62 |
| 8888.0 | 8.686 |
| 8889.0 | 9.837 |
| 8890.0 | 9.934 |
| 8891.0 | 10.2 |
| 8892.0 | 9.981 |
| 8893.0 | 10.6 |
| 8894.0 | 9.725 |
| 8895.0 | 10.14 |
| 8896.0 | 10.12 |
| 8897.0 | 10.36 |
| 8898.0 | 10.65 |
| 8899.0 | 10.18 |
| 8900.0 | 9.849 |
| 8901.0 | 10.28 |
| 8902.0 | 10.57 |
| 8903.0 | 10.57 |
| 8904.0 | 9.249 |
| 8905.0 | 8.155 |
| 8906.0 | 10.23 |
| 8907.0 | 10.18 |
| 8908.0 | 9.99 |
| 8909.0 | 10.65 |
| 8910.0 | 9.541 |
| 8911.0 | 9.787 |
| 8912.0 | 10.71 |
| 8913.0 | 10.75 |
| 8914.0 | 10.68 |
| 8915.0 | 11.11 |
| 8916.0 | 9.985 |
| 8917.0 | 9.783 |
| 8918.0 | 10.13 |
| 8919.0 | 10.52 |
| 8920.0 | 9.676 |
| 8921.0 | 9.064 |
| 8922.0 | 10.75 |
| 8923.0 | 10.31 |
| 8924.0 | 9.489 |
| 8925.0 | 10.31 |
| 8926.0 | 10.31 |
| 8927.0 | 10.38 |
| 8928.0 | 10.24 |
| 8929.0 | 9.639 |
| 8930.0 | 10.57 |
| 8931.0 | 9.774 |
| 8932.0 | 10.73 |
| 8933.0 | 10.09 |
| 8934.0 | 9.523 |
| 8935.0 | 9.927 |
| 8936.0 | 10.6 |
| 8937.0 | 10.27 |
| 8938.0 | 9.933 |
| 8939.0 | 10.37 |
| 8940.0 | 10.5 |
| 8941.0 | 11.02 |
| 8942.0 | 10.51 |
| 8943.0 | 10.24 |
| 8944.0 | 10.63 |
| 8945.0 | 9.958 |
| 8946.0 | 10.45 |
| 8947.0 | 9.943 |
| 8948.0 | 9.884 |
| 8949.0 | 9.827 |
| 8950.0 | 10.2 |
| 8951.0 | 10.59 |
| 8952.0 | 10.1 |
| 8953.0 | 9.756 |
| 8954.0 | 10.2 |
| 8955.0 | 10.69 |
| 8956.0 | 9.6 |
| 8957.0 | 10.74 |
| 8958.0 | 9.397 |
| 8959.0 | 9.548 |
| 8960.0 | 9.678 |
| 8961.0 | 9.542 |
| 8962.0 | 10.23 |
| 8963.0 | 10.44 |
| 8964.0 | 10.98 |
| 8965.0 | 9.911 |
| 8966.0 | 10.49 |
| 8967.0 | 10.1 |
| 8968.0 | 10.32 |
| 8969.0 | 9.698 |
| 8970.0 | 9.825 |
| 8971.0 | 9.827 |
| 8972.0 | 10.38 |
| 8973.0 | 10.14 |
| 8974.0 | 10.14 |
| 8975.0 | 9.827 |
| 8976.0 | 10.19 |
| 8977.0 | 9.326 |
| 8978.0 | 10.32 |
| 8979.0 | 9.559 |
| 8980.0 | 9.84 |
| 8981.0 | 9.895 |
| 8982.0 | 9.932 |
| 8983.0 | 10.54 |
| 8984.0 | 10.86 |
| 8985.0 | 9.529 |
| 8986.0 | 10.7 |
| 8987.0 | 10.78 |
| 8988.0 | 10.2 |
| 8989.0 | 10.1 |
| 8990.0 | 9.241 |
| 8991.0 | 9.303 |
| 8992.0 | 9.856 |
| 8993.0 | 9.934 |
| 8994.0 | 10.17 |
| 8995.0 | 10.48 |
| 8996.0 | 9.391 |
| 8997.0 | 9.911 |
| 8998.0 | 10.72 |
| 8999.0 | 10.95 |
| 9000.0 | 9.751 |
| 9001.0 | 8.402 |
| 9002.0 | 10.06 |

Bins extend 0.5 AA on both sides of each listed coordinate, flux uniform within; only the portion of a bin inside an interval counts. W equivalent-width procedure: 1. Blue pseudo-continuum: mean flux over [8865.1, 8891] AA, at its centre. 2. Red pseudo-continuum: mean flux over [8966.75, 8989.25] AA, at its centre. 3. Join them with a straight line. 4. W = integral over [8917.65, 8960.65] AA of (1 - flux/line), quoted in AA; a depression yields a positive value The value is -0.4 AA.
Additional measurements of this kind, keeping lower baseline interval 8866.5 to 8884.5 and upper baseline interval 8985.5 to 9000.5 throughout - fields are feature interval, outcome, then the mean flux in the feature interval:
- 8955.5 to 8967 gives 0.03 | 10.1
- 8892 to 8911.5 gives 0.02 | 10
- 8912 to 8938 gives -0.33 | 10.2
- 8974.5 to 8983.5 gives 0.14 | 9.94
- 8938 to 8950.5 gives -0.26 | 10.3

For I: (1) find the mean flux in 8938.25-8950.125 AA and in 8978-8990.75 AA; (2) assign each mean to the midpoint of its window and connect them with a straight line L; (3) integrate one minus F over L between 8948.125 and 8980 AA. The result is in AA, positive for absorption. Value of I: 0.5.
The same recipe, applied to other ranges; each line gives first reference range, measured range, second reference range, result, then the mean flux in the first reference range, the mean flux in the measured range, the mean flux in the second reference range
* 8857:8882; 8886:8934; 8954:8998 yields -0.1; 10.1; 10.1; 10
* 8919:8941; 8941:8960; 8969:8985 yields -0.1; 10.1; 10.1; 10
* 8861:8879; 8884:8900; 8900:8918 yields 0.0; 9.92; 10.1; 10.1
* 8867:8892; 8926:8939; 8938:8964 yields 0.0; 9.99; 10.2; 10.2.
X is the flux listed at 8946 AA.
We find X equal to 10.45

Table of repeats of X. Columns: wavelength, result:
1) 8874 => 10.11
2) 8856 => 10.5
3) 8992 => 9.856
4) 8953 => 9.756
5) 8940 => 10.5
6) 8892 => 9.981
